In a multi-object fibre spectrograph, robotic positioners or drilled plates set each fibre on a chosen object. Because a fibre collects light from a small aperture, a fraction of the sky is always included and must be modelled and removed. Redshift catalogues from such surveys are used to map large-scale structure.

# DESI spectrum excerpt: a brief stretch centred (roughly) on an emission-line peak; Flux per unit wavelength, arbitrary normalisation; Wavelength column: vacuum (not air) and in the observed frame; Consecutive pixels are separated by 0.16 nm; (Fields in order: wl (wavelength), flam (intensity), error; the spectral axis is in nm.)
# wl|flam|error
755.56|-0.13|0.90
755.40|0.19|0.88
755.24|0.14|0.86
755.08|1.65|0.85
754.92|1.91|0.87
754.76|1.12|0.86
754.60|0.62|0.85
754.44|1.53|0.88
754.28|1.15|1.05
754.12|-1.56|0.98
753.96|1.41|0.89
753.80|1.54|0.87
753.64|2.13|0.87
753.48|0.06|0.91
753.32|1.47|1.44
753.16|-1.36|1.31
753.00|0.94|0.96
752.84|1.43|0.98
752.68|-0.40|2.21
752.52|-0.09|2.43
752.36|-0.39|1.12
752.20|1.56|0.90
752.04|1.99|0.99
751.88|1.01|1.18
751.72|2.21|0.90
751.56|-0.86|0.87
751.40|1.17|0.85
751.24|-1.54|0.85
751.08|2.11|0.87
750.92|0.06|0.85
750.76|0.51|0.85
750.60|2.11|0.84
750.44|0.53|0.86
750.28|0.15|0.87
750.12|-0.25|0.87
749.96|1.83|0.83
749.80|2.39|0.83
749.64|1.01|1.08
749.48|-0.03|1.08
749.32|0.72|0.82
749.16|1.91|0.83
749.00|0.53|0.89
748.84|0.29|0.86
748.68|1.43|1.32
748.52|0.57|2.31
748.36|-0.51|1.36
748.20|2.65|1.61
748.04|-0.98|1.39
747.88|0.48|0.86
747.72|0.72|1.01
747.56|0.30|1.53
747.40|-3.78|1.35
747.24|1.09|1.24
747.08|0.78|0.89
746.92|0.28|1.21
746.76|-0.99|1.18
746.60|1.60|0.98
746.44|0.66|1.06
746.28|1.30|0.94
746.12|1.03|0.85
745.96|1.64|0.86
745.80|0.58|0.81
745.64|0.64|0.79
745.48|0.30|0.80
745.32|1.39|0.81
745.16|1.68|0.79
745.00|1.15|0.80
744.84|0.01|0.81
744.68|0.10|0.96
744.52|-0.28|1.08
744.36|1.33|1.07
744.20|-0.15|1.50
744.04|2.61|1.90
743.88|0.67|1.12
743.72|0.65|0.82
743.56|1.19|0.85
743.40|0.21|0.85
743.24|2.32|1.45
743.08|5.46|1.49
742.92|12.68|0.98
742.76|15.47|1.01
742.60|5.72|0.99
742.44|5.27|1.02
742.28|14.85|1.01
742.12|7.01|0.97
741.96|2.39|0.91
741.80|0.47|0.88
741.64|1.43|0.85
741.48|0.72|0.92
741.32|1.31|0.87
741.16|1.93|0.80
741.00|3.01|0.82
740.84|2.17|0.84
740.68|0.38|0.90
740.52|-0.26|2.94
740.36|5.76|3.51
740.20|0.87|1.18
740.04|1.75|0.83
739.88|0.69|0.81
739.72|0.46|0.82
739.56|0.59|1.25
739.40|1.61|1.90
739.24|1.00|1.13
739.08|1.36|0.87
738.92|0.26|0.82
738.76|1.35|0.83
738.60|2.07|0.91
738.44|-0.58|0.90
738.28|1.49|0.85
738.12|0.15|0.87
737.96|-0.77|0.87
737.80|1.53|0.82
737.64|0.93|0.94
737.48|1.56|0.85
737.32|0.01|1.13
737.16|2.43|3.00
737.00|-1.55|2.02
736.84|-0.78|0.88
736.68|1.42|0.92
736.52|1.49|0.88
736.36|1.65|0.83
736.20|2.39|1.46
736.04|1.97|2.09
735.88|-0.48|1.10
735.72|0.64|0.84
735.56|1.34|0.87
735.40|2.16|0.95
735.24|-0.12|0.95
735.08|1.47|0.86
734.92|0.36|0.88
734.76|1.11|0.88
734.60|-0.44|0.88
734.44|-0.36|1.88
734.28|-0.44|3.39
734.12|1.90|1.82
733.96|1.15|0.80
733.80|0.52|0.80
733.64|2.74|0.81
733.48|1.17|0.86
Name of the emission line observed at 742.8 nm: [O II] 3727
